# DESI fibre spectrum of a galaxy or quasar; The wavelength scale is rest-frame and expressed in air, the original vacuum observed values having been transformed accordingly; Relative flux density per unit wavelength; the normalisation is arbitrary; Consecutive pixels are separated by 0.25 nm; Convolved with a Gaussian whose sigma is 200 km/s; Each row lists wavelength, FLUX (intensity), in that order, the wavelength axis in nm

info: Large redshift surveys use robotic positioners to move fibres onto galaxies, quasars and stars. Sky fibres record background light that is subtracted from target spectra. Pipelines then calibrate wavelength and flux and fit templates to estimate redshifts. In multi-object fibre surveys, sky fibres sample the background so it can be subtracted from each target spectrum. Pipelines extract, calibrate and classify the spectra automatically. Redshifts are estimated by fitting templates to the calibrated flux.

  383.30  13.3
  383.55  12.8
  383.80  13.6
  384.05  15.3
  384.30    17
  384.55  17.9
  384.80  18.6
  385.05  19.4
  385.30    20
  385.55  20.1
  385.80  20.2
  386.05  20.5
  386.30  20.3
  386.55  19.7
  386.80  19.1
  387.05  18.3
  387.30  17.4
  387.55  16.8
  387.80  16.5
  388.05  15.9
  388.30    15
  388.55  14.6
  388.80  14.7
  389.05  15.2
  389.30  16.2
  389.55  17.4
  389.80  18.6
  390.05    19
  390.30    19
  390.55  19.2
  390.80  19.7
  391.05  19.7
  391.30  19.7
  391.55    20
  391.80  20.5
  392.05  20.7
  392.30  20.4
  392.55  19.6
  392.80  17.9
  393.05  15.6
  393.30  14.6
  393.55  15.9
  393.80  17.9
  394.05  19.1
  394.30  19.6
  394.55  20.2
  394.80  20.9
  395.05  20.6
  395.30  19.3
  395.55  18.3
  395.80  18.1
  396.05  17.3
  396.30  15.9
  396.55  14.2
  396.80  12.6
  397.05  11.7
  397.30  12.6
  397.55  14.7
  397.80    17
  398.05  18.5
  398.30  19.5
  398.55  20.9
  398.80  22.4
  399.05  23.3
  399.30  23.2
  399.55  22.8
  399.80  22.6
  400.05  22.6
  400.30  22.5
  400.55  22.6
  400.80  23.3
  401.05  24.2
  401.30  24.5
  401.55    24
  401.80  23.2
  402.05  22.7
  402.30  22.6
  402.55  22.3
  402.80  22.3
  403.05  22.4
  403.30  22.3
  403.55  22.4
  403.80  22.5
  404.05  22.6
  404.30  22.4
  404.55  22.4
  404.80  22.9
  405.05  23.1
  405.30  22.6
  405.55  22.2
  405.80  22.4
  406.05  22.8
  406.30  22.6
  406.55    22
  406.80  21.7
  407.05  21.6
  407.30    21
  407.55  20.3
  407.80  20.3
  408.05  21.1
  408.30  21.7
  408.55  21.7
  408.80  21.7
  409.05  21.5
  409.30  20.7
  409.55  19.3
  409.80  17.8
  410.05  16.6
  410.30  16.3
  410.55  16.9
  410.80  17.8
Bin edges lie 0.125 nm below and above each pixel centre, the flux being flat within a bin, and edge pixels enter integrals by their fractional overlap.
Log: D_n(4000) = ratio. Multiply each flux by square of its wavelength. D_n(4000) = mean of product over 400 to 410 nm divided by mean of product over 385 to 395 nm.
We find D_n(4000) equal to 1.29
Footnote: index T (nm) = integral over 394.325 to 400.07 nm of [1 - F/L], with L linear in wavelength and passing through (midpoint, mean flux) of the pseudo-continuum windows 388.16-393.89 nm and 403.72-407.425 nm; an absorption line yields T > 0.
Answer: 0.34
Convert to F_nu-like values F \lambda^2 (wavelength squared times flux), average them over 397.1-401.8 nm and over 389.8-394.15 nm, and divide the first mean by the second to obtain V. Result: 1.17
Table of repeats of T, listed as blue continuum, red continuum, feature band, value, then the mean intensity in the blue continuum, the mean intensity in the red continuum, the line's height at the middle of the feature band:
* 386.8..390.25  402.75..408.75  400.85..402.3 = -0.20 nm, 16.7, 22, 20.8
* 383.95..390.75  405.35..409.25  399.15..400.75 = -0.20 nm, 17.9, 21.6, 20.3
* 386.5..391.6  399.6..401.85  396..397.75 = 0.59 nm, 17.6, 23.3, 21.4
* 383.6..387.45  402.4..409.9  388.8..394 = 0.29 nm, 18.4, 21.8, 19.3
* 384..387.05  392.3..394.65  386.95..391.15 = 0.30 nm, 19.1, 17.9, 18.6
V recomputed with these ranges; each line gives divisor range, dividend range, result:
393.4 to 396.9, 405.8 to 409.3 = 1.28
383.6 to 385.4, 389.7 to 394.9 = 1.15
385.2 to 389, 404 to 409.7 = 1.34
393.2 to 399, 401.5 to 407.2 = 1.34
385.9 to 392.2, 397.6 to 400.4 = 1.23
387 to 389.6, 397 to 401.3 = 1.35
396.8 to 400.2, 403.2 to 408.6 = 1.19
